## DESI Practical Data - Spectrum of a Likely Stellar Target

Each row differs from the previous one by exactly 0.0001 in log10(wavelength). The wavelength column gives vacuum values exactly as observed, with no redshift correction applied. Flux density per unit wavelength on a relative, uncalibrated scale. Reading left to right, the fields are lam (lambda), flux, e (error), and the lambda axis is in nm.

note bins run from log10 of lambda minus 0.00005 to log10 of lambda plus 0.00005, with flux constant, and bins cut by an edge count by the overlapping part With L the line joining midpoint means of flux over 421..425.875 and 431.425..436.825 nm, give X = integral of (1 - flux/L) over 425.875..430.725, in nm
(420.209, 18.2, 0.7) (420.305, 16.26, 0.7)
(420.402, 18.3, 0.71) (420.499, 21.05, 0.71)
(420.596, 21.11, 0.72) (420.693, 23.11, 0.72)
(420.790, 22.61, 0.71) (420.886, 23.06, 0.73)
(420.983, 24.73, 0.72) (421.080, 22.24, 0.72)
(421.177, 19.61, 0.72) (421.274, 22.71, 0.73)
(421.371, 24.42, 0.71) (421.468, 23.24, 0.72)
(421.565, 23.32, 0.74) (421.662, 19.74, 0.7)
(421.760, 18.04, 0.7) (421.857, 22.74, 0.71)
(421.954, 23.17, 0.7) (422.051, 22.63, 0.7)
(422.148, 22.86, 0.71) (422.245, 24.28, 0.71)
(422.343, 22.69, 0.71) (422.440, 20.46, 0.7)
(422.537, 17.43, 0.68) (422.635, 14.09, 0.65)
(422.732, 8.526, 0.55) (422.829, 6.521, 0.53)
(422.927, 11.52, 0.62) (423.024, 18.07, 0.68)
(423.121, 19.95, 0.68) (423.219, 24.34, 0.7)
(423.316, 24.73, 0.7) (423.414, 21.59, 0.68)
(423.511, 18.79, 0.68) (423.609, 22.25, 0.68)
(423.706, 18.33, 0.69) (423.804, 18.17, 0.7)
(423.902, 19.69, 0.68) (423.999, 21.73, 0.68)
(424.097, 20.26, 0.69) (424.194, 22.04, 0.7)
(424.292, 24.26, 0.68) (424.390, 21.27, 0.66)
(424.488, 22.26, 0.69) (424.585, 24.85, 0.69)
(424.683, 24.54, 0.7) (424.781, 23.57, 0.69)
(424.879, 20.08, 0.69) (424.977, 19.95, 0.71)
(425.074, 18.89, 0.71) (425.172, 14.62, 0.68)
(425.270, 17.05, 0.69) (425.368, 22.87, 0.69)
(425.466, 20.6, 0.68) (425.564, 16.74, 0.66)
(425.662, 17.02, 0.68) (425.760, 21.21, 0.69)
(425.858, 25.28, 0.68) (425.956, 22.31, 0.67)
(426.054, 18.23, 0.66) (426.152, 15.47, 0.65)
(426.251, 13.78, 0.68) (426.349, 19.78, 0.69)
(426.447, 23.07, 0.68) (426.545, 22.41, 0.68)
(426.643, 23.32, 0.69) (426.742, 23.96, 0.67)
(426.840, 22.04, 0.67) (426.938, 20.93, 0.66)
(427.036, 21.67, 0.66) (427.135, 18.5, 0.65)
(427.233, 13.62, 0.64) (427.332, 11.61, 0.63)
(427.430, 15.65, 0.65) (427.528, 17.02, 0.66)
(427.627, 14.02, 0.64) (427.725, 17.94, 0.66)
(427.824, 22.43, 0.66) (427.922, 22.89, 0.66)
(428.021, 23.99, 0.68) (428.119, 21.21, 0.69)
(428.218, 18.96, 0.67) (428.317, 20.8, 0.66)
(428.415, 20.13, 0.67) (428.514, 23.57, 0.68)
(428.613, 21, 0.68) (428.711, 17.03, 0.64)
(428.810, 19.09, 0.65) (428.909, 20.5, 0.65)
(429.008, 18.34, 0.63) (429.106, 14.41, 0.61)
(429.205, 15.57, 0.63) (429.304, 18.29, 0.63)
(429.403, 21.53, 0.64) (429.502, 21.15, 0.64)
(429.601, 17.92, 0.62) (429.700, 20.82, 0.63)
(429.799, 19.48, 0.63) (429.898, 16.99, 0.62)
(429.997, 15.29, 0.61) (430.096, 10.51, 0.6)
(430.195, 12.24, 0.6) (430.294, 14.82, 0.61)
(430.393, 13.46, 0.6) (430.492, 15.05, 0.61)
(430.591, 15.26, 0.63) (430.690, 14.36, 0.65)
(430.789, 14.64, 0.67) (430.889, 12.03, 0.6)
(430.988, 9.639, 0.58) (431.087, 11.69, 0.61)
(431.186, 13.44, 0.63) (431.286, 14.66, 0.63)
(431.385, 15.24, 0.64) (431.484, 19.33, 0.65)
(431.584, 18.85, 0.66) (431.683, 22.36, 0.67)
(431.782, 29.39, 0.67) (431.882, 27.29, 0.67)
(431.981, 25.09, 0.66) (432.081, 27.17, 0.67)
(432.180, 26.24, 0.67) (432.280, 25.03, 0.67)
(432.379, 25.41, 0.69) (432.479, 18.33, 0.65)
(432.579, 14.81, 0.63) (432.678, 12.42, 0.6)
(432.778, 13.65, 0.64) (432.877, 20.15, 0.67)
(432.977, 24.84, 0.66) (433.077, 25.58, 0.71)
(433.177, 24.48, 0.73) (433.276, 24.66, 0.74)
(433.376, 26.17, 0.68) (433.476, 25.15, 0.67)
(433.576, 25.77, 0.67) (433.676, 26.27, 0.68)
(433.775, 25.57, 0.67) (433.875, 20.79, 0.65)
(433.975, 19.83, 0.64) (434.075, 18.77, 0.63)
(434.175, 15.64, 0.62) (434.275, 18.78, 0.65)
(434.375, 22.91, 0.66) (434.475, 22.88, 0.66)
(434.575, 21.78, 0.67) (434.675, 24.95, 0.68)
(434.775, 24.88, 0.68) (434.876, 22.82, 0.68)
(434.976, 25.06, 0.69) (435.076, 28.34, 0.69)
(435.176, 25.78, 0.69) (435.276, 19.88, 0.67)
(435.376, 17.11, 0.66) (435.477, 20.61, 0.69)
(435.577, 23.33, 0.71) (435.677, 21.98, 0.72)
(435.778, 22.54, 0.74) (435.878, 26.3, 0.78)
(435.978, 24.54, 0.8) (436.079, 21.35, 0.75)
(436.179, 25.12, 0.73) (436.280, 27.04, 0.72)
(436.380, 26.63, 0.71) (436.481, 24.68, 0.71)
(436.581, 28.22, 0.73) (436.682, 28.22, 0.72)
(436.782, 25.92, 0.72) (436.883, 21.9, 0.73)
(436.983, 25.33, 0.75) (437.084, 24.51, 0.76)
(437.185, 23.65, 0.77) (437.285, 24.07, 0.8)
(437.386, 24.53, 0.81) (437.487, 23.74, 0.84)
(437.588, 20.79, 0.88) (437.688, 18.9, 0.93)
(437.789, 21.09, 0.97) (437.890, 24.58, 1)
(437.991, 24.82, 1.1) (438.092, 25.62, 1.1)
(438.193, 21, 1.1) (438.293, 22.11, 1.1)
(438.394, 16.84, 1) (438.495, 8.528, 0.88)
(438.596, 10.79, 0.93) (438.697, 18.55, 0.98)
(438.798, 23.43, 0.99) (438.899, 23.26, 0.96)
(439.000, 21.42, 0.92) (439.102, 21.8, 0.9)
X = 0.70 nm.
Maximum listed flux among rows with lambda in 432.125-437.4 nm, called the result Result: 28.34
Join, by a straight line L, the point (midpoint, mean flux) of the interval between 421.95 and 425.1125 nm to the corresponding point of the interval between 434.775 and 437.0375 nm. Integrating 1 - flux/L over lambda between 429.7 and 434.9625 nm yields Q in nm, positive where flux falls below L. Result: 0.75 nm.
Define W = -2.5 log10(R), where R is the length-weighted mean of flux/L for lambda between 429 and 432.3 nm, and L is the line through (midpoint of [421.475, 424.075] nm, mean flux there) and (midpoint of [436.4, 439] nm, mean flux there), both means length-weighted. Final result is 0.18 mag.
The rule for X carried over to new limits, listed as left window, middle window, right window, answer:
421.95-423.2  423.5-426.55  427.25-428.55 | -0.32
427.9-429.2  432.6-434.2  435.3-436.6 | 0.04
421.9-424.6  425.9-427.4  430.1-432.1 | -0.06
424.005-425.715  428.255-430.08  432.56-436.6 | 0.23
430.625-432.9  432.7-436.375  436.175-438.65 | -0.40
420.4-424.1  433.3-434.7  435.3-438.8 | -0.03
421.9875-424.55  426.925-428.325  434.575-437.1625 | 0.17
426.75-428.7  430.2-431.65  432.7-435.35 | 0.46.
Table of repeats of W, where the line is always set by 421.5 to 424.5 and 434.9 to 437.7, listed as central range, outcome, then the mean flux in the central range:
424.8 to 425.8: 0.08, 19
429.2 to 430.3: 0.26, 17.2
